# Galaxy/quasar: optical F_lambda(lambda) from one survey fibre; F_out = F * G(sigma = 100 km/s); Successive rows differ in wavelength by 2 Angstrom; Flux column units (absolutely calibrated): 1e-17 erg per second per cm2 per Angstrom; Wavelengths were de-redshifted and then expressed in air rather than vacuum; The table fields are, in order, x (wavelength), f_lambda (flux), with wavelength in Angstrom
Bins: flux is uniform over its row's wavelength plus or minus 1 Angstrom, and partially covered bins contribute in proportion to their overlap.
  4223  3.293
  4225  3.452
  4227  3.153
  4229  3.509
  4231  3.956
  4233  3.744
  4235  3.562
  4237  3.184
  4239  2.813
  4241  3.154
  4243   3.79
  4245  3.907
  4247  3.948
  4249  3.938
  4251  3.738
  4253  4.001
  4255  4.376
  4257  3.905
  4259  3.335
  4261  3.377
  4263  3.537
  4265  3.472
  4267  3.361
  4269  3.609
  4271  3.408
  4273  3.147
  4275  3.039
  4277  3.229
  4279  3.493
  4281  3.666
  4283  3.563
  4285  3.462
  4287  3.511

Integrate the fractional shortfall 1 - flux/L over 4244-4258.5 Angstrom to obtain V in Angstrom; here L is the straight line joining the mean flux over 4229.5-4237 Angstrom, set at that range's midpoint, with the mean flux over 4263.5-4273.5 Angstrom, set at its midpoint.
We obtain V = -1.7 Angstrom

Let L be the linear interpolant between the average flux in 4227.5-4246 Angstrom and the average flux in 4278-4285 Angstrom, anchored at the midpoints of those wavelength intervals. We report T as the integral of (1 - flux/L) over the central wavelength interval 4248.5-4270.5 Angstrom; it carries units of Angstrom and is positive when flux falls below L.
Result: -1.0 Angstrom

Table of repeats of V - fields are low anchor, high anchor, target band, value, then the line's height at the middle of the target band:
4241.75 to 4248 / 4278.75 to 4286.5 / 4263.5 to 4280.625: 1.3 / 3.63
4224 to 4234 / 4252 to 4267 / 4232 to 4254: 0.0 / 3.62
